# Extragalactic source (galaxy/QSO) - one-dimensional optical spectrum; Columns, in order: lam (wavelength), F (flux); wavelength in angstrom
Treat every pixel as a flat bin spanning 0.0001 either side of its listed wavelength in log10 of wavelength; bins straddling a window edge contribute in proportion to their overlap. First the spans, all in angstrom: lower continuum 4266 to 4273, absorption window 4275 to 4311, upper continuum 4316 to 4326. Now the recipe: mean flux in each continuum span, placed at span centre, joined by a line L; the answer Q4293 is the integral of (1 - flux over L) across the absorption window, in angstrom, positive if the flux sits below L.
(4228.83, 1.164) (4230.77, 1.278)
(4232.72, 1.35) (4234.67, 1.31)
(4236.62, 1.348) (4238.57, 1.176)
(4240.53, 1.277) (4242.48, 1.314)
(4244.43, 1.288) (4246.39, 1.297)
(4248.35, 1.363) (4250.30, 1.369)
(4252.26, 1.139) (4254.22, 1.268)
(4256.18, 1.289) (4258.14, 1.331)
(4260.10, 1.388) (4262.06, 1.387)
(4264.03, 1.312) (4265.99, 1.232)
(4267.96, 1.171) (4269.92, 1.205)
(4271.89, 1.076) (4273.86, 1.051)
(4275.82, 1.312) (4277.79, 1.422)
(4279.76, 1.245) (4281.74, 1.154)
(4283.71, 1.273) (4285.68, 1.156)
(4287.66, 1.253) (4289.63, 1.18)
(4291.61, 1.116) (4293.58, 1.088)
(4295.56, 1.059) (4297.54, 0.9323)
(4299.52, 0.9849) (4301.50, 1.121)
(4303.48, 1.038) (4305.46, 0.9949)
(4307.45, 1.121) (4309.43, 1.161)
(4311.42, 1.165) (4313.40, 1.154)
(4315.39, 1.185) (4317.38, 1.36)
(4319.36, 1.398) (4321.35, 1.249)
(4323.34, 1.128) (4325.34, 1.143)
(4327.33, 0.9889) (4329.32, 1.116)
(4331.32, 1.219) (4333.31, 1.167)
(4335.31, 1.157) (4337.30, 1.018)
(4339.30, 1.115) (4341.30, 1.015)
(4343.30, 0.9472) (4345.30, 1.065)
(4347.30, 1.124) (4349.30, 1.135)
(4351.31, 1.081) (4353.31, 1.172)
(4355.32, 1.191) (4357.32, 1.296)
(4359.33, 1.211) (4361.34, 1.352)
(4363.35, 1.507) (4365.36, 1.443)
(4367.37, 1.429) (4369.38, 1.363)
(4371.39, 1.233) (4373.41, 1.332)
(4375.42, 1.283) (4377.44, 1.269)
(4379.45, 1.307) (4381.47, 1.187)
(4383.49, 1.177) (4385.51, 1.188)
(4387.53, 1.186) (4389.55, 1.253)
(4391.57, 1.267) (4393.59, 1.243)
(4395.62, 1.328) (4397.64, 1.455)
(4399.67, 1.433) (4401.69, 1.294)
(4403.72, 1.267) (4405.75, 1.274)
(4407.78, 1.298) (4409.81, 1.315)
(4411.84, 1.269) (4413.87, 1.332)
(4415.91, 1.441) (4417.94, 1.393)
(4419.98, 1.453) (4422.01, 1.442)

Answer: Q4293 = 1.7 angstrom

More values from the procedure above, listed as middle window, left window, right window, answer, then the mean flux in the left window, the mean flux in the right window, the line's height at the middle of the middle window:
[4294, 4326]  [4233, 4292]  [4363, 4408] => 3.5 angstrom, 1.26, 1.3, 1.28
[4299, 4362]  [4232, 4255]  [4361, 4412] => 7.6 angstrom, 1.29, 1.31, 1.3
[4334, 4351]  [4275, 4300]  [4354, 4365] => 2.7 angstrom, 1.17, 1.31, 1.28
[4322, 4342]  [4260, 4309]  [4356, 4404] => 2.0 angstrom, 1.17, 1.3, 1.23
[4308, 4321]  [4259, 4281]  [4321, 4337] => -0.8 angstrom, 1.25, 1.14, 1.17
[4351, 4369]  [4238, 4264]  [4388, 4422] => 0.2 angstrom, 1.3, 1.33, 1.32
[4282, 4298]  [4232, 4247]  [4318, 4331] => 1.1 angstrom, 1.29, 1.18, 1.23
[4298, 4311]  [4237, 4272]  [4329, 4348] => 1.1 angstrom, 1.28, 1.09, 1.17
